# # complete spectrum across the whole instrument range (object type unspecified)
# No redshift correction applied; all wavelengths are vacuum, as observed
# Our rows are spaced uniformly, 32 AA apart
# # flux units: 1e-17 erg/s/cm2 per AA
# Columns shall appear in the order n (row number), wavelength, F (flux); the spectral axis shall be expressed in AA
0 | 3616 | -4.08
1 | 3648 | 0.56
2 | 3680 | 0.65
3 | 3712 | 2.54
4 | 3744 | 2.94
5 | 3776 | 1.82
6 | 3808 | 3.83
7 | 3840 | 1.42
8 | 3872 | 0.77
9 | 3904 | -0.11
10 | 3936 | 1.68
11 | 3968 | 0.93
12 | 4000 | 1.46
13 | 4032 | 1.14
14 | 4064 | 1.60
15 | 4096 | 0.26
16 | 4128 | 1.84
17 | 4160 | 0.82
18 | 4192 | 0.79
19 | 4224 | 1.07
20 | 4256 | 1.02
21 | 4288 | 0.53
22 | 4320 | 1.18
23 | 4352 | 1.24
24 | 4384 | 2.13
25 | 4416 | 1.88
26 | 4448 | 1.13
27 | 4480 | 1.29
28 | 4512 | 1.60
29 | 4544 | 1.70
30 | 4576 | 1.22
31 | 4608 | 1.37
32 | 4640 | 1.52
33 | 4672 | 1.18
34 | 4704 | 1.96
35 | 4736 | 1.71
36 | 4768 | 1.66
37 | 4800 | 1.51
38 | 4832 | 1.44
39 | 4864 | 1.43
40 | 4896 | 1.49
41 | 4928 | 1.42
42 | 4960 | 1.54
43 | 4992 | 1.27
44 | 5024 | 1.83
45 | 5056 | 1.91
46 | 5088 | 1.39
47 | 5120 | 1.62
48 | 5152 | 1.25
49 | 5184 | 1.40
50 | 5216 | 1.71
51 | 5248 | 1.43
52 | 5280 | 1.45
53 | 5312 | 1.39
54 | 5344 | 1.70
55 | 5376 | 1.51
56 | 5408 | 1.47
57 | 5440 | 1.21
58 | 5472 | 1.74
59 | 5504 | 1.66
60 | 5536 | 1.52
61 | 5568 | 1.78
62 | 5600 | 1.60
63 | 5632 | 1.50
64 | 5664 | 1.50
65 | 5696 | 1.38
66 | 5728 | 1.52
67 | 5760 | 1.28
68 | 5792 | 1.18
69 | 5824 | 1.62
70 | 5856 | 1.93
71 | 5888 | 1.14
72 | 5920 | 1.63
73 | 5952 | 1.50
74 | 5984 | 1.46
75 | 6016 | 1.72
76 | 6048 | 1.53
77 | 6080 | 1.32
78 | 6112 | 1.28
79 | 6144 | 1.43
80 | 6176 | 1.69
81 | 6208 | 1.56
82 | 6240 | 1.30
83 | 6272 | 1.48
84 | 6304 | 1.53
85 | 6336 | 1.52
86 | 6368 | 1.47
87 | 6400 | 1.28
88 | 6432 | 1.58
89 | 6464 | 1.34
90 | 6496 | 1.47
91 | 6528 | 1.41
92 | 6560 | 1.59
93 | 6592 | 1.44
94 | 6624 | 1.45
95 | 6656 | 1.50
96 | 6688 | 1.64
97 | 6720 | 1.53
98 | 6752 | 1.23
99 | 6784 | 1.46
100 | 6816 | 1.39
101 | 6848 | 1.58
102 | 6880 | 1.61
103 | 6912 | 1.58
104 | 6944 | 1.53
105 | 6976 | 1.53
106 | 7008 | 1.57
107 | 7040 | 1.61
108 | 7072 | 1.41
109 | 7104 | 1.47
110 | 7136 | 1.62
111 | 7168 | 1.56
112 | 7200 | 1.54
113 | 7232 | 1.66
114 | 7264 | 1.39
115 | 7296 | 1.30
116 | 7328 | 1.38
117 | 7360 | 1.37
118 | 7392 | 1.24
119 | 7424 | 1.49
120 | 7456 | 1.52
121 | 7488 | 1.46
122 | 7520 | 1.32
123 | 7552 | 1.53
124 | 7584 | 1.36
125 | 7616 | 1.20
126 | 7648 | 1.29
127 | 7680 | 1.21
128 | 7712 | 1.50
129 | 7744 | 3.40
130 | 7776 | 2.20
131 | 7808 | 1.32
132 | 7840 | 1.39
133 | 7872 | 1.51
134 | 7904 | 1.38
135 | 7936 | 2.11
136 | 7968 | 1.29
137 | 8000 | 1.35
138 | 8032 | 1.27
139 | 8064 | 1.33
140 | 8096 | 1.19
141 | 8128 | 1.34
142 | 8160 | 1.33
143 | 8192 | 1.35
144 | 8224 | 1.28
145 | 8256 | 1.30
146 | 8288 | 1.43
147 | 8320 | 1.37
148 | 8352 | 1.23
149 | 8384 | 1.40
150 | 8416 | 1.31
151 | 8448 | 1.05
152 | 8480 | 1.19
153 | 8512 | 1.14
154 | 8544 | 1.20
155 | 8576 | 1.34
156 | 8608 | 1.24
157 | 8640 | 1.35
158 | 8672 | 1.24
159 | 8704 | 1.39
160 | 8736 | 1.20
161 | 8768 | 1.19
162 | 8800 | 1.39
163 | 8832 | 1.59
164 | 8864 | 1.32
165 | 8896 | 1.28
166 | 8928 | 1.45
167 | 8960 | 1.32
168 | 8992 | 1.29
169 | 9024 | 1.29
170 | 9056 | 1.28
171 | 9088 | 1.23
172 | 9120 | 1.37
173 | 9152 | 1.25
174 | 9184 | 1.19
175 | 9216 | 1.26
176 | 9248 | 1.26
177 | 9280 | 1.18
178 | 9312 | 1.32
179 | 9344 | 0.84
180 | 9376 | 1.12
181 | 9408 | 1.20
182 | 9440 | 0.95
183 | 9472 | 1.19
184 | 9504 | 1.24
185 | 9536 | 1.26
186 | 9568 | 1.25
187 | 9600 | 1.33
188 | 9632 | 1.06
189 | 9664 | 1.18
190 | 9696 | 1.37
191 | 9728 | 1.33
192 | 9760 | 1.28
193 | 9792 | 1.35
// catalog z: 0.179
